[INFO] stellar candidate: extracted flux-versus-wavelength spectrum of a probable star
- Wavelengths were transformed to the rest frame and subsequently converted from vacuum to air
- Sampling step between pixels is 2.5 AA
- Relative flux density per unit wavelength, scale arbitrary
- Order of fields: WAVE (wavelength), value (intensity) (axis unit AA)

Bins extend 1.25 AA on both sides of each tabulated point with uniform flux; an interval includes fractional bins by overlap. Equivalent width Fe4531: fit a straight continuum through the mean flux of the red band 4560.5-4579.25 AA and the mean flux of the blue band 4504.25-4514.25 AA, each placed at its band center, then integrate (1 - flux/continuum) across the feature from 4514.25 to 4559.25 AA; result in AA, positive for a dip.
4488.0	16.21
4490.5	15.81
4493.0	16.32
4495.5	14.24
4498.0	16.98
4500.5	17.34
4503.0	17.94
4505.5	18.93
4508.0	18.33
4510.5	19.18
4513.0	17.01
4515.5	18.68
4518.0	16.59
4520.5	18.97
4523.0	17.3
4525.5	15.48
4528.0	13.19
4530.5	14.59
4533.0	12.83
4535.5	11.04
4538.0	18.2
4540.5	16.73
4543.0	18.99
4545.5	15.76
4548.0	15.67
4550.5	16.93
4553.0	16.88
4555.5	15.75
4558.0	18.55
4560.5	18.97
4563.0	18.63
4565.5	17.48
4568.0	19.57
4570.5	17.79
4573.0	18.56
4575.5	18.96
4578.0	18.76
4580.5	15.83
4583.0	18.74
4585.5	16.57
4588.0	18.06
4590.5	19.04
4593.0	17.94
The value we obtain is 5.4 AA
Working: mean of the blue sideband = 18.4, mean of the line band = 16.2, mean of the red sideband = 18.6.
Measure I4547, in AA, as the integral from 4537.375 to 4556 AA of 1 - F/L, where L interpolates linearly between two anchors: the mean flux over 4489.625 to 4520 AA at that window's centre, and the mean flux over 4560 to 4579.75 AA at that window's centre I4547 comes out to 1.3 AA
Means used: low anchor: 17.3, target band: 16.9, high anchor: 18.5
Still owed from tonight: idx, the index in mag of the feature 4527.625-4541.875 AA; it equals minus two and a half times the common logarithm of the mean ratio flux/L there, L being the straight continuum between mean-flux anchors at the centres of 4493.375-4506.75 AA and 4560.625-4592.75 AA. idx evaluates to 0.205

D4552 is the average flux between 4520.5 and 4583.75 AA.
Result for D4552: 16.9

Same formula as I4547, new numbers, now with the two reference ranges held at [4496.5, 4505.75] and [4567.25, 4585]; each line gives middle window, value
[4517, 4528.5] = 0.81 AA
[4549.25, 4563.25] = 0.39 AA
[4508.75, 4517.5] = -0.23 AA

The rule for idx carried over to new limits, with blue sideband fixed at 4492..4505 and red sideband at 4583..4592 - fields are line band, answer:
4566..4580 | -0.04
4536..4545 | 0.01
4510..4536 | 0.07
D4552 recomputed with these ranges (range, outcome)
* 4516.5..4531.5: 16.1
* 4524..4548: 15.2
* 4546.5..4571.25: 17.6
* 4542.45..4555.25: 16.6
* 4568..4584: 18.2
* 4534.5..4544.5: 16.4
